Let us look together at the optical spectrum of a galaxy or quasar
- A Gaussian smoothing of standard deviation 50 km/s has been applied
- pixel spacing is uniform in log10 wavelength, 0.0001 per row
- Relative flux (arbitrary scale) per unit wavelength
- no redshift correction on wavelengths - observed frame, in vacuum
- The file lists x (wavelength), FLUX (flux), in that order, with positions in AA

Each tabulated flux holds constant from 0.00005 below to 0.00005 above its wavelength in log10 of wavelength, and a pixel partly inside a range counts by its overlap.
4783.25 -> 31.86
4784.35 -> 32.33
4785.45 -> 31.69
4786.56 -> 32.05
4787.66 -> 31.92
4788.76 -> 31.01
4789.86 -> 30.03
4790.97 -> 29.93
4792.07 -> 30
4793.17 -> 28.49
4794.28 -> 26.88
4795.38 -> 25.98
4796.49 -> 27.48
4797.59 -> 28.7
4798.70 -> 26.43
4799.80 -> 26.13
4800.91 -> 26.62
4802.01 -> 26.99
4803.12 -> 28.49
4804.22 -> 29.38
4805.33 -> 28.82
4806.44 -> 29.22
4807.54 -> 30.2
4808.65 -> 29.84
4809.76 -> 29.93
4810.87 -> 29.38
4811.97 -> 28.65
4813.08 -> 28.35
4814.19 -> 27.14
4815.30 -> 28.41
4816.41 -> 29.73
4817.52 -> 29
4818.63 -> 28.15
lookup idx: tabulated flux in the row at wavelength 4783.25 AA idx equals 31.86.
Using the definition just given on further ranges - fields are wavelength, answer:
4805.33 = 28.82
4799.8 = 26.13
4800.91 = 26.62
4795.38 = 25.98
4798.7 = 26.43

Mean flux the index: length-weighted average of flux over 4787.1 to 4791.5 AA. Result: 30.7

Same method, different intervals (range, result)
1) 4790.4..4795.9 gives 28.3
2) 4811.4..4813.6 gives 28.6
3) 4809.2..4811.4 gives 29.6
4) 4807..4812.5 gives 29.6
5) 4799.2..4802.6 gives 26.6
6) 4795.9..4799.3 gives 27.5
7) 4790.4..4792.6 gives 29.9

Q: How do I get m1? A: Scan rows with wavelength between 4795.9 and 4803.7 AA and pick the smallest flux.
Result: 26.13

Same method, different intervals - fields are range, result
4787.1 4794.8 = 26.88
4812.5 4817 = 27.14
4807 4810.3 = 29.84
